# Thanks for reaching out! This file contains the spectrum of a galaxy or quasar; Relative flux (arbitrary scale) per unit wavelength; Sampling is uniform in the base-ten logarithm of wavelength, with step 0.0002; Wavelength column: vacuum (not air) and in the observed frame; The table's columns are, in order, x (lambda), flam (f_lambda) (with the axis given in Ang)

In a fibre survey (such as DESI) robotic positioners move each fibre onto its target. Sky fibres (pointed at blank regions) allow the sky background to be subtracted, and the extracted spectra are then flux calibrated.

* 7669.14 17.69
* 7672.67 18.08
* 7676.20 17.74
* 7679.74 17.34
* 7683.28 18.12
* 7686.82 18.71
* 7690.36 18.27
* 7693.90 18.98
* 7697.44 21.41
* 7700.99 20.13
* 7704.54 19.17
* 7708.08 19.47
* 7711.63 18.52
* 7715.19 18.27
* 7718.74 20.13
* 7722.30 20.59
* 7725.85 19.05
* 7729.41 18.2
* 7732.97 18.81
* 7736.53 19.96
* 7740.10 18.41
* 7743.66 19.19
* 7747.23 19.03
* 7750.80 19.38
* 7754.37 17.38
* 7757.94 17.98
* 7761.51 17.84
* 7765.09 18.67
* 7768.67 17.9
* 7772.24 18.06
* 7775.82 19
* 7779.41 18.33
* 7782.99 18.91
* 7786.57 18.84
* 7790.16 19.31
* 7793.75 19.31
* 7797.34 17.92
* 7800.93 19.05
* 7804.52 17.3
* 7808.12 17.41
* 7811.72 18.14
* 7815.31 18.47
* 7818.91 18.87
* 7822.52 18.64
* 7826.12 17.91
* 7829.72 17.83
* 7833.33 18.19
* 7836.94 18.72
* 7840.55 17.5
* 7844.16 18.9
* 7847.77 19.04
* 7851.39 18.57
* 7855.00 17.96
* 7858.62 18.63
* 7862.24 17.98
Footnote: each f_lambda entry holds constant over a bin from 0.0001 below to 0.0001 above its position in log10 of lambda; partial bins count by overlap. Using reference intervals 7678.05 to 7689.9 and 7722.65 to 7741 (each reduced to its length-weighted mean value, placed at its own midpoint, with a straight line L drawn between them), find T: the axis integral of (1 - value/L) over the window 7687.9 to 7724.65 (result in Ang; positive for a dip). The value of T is -1.9 Ang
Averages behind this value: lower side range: 18.1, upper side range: 19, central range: 19.5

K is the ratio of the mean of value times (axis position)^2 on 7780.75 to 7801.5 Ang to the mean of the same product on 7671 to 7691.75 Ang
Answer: 1.1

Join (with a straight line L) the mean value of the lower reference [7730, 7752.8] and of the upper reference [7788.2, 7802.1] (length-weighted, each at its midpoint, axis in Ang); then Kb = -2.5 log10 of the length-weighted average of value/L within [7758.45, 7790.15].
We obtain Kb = 0.03 mag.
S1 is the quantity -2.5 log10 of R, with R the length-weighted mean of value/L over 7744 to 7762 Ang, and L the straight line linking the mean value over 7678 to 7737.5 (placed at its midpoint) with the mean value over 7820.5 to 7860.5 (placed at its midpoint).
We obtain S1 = 0.03 mag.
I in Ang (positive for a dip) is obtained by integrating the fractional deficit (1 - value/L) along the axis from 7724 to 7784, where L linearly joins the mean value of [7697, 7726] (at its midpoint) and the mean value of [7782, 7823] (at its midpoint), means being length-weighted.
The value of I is 1.5 Ang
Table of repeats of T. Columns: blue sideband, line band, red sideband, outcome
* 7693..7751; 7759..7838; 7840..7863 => 1.8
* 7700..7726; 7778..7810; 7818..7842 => 0.2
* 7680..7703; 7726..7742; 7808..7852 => 0.0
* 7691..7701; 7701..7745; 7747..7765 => 0.1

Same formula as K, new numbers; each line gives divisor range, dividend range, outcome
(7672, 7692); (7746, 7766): 1.04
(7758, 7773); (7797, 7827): 1.02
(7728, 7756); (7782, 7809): 1.00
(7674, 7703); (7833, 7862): 1.02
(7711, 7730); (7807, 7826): 0.98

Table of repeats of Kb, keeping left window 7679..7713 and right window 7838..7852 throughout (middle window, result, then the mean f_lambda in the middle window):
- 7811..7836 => 0.016 mag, 18.3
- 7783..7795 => -0.022 mag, 19.1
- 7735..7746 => -0.014 mag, 19.2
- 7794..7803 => 0.005 mag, 18.6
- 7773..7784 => 0.006 mag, 18.7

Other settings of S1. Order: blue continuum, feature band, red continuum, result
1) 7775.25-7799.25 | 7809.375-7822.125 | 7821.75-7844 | 0.00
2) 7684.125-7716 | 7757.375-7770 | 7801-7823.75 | 0.03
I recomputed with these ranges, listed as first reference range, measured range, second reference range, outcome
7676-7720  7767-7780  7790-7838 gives 0.2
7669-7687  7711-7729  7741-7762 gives -1.0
